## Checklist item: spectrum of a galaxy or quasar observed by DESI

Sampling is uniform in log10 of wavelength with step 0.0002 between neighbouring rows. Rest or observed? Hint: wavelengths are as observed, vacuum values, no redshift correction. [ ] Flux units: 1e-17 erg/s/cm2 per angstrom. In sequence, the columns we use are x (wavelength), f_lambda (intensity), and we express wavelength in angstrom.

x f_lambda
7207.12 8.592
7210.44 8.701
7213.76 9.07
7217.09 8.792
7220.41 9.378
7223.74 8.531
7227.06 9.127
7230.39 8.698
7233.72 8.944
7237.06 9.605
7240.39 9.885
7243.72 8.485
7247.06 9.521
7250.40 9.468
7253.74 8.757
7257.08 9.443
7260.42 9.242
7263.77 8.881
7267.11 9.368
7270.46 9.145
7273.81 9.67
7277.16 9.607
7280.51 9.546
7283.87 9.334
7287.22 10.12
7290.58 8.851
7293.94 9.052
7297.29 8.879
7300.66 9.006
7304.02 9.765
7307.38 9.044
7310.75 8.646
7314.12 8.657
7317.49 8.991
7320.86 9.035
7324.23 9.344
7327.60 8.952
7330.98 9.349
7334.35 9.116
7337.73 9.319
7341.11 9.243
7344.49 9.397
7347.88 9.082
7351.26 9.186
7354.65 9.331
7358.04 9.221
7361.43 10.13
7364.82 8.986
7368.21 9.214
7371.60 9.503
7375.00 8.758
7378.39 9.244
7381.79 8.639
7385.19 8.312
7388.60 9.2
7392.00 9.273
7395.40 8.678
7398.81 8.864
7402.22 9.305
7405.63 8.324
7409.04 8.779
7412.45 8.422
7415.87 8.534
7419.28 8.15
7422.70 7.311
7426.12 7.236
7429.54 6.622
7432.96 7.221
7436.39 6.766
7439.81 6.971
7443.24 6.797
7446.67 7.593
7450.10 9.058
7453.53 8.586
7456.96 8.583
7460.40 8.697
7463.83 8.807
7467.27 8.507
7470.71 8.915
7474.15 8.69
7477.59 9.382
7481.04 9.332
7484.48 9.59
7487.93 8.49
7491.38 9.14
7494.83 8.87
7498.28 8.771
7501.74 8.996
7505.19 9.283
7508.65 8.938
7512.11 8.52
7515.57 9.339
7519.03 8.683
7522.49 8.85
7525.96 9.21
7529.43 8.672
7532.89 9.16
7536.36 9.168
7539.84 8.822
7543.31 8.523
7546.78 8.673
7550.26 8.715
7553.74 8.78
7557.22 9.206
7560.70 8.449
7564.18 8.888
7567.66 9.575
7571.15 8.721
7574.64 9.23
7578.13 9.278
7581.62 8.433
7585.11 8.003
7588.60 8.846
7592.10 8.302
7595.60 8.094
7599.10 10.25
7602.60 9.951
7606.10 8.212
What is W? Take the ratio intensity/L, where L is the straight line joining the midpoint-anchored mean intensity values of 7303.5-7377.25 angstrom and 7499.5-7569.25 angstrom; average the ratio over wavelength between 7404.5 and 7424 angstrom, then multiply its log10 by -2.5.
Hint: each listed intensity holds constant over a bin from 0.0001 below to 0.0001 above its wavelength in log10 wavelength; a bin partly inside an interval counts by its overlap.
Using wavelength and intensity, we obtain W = 0.10 mag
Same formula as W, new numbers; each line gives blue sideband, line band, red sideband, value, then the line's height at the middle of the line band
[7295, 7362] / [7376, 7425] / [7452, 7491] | 0.049 mag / 9.02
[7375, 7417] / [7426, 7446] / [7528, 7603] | 0.259 mag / 8.82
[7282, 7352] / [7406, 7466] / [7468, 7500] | 0.147 mag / 9.05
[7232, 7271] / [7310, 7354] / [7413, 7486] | -0.039 mag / 8.8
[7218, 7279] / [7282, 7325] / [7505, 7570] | 0.002 mag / 9.15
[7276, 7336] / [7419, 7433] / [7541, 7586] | 0.239 mag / 9.01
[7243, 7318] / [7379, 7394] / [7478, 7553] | 0.025 mag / 9.09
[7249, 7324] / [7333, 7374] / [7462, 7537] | -0.020 mag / 9.13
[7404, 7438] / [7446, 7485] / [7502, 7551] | -0.075 mag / 8.23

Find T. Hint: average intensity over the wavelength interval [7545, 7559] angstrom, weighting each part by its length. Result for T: 8.84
